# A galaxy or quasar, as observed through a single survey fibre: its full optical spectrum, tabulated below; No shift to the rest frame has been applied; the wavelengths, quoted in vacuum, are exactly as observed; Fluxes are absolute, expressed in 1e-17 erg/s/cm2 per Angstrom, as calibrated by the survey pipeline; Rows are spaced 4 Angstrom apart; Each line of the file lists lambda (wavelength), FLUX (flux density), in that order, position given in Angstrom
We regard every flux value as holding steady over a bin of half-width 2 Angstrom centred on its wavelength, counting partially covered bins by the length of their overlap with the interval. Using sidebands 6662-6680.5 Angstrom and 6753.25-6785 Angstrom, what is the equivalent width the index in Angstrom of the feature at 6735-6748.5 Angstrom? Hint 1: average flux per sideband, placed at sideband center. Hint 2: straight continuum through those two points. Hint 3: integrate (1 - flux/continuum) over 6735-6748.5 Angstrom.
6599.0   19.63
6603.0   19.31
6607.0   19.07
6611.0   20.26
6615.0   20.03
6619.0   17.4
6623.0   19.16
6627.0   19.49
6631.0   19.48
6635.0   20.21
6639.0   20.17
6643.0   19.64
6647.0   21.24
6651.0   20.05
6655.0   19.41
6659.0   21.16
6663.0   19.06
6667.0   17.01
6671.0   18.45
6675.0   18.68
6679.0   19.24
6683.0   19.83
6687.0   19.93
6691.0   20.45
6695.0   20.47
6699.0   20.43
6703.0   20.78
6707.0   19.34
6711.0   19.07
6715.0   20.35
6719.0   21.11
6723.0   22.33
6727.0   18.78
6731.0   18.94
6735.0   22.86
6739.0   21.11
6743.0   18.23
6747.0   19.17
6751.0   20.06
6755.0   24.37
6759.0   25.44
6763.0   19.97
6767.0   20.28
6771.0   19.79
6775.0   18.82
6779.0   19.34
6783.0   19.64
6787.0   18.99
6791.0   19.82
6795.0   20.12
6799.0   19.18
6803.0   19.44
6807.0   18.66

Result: 0.1 Angstrom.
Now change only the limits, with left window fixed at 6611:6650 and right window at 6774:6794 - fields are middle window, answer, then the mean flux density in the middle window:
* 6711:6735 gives -1.1 Angstrom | 20.4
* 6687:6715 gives -0.8 Angstrom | 20.1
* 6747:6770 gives -2.7 Angstrom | 21.7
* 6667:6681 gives 0.8 Angstrom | 18.5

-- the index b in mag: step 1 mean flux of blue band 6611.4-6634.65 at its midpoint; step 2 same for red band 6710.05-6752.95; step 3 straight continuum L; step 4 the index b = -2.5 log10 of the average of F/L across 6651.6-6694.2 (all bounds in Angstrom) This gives 0.018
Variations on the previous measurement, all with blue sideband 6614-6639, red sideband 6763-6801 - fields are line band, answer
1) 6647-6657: -0.04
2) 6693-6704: -0.06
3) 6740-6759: -0.08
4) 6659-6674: 0.05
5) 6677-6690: -0.02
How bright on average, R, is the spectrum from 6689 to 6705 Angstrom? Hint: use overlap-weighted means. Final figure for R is 20.5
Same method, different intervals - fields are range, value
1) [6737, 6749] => 19.5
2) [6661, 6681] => 18.5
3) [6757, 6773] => 21.4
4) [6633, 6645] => 20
